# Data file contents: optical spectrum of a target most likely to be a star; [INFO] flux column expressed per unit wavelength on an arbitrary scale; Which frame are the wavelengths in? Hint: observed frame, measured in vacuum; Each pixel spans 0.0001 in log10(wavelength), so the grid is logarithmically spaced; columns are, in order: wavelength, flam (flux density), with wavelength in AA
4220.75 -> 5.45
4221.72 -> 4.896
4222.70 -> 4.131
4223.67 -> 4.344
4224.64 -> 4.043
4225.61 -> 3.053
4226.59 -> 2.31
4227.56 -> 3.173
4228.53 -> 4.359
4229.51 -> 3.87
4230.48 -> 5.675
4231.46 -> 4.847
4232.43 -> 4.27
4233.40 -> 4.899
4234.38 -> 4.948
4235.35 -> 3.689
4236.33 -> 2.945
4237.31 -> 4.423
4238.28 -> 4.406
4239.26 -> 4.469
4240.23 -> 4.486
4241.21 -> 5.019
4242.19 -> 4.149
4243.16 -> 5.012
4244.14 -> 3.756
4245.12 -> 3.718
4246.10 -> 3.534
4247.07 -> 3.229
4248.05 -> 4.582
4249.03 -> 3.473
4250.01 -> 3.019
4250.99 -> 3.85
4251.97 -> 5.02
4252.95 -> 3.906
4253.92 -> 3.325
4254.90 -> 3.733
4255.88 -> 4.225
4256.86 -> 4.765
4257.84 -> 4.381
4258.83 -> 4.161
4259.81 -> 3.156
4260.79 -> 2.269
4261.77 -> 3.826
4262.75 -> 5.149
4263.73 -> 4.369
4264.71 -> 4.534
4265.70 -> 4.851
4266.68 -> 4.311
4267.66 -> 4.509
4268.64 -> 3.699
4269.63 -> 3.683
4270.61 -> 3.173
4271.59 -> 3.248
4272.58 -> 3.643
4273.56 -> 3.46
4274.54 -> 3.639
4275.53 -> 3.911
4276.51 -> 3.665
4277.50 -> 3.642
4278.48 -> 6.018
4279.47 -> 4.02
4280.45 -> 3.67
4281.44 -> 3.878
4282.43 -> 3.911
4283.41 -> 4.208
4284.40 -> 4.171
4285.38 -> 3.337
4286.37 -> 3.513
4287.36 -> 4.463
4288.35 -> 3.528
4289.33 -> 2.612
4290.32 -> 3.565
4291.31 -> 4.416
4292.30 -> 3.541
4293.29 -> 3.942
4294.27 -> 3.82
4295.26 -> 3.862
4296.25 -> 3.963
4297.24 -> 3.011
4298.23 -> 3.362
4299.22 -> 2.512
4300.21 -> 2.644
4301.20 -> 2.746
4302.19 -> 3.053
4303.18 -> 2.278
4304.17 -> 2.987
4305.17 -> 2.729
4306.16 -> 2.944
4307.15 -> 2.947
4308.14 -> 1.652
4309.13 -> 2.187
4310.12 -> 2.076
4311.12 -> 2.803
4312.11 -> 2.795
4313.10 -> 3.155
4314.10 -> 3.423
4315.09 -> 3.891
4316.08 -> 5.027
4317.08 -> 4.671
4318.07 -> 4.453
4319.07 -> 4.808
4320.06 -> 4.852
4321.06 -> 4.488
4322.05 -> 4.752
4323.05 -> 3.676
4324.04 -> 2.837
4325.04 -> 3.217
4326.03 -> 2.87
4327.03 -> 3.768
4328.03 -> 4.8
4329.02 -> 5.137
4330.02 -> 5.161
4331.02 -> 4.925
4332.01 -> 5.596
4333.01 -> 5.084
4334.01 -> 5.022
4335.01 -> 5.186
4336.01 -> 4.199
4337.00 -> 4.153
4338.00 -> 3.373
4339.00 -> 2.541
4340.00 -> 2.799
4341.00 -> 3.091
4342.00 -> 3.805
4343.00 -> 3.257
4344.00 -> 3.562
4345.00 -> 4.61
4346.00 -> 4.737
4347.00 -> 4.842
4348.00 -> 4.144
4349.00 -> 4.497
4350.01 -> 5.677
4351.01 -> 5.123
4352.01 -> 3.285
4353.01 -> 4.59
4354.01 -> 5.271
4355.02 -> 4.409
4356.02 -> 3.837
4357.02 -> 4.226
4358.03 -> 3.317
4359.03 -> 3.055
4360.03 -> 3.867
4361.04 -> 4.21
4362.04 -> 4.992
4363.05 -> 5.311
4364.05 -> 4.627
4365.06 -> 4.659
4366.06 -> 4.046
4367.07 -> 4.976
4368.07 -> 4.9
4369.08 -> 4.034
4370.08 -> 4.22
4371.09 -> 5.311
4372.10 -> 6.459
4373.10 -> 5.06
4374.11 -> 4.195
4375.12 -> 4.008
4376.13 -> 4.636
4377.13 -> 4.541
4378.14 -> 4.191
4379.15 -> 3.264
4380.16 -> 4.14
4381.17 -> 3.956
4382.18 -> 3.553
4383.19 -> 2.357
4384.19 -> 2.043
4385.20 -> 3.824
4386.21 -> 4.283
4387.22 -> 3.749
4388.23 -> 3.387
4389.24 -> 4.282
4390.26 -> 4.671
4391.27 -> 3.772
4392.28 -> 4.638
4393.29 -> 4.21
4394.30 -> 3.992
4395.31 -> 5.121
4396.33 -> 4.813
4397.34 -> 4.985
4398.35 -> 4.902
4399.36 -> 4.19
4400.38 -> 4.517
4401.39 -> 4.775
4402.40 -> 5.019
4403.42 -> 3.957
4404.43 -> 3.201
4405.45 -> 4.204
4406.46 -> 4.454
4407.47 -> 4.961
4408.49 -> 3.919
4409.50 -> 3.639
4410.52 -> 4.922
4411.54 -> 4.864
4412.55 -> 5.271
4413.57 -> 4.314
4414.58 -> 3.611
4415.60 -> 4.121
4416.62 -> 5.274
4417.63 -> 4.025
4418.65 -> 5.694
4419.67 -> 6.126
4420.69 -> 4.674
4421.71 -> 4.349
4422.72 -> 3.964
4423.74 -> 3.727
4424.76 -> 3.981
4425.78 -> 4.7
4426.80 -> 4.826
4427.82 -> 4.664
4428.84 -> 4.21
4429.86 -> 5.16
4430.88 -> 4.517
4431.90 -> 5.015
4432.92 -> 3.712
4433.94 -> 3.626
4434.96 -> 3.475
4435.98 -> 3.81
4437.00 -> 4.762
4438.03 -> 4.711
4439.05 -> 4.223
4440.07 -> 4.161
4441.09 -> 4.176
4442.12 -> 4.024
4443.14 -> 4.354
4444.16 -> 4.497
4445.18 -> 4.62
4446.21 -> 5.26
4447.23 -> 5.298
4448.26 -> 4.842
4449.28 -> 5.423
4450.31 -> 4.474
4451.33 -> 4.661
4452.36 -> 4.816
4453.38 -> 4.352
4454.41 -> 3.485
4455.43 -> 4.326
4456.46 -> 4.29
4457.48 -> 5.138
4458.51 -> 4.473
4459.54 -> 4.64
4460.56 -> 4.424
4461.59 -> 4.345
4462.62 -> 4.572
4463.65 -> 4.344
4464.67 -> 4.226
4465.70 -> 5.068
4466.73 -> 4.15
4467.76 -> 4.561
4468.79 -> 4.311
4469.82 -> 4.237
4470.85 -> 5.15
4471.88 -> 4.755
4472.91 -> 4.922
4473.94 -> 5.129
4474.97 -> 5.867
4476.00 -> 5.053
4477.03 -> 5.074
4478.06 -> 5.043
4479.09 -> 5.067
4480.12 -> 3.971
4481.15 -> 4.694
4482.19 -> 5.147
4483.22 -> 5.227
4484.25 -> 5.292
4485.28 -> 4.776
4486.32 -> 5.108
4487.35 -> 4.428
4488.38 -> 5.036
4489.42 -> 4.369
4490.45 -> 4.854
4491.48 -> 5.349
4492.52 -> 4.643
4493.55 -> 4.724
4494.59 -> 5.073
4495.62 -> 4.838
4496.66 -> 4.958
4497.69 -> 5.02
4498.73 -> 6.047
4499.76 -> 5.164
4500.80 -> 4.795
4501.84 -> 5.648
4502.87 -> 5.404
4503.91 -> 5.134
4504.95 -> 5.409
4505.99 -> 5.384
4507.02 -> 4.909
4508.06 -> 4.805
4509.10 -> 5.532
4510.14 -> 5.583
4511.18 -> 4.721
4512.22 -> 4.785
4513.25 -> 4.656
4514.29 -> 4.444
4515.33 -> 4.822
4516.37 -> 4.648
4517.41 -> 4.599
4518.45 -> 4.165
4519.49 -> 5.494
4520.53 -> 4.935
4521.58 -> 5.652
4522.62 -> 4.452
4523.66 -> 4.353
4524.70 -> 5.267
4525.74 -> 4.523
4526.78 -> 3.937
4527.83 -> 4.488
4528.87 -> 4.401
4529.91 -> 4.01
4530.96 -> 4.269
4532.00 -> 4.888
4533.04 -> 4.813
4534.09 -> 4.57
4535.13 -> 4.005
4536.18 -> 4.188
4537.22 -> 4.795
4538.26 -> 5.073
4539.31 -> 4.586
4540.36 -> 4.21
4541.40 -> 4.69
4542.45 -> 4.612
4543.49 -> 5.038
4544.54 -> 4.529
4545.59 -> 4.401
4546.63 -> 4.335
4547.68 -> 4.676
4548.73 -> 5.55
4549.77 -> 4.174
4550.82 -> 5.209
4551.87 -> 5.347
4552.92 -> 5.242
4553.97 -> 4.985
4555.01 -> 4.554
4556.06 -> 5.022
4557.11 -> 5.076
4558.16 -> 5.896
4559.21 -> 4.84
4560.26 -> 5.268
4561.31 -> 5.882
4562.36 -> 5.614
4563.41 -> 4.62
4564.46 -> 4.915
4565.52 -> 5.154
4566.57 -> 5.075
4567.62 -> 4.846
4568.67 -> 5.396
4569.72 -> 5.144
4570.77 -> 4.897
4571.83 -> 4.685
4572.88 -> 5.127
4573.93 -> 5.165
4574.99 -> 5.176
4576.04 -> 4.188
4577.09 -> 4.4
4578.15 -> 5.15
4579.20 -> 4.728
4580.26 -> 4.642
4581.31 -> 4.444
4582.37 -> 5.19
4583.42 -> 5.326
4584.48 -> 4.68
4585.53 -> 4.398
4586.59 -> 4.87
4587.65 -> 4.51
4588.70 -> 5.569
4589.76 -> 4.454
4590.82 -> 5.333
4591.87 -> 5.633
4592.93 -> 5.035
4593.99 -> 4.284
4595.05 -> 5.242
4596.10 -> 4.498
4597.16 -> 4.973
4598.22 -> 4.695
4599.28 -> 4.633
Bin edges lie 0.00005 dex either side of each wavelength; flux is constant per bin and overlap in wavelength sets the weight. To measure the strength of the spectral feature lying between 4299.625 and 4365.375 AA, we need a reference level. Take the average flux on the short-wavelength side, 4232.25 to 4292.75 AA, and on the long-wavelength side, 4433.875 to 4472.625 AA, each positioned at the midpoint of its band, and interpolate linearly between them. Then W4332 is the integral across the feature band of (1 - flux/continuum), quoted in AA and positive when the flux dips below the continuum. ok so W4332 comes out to 4.0 AA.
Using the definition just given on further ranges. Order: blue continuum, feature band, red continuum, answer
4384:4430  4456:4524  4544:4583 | -2.6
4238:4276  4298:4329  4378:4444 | 5.3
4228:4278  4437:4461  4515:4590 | 0.0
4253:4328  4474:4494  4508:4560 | -1.8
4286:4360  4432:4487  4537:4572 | -1.5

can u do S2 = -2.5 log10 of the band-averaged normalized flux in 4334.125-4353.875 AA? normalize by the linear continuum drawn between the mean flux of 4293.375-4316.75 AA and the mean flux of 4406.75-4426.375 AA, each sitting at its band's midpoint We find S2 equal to -0.152 mag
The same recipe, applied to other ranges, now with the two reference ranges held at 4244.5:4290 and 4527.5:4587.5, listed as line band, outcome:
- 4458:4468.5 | 0.01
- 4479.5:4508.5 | -0.09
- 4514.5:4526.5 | -0.02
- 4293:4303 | 0.22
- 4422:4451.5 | 0.00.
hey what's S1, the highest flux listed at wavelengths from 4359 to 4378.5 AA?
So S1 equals 6.459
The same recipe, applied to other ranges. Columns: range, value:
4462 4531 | 6.047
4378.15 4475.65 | 6.126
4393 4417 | 5.274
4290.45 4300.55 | 4.416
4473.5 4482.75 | 5.867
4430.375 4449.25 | 5.298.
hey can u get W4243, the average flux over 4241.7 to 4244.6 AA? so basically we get 4.31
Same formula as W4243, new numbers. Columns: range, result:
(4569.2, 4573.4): 4.96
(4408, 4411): 4.16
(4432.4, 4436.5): 3.67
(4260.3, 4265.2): 4.04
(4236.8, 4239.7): 4.42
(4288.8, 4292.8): 3.53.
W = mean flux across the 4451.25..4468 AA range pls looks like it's 4.46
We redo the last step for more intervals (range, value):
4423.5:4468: 4.46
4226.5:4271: 4.09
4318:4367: 4.26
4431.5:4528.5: 4.75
